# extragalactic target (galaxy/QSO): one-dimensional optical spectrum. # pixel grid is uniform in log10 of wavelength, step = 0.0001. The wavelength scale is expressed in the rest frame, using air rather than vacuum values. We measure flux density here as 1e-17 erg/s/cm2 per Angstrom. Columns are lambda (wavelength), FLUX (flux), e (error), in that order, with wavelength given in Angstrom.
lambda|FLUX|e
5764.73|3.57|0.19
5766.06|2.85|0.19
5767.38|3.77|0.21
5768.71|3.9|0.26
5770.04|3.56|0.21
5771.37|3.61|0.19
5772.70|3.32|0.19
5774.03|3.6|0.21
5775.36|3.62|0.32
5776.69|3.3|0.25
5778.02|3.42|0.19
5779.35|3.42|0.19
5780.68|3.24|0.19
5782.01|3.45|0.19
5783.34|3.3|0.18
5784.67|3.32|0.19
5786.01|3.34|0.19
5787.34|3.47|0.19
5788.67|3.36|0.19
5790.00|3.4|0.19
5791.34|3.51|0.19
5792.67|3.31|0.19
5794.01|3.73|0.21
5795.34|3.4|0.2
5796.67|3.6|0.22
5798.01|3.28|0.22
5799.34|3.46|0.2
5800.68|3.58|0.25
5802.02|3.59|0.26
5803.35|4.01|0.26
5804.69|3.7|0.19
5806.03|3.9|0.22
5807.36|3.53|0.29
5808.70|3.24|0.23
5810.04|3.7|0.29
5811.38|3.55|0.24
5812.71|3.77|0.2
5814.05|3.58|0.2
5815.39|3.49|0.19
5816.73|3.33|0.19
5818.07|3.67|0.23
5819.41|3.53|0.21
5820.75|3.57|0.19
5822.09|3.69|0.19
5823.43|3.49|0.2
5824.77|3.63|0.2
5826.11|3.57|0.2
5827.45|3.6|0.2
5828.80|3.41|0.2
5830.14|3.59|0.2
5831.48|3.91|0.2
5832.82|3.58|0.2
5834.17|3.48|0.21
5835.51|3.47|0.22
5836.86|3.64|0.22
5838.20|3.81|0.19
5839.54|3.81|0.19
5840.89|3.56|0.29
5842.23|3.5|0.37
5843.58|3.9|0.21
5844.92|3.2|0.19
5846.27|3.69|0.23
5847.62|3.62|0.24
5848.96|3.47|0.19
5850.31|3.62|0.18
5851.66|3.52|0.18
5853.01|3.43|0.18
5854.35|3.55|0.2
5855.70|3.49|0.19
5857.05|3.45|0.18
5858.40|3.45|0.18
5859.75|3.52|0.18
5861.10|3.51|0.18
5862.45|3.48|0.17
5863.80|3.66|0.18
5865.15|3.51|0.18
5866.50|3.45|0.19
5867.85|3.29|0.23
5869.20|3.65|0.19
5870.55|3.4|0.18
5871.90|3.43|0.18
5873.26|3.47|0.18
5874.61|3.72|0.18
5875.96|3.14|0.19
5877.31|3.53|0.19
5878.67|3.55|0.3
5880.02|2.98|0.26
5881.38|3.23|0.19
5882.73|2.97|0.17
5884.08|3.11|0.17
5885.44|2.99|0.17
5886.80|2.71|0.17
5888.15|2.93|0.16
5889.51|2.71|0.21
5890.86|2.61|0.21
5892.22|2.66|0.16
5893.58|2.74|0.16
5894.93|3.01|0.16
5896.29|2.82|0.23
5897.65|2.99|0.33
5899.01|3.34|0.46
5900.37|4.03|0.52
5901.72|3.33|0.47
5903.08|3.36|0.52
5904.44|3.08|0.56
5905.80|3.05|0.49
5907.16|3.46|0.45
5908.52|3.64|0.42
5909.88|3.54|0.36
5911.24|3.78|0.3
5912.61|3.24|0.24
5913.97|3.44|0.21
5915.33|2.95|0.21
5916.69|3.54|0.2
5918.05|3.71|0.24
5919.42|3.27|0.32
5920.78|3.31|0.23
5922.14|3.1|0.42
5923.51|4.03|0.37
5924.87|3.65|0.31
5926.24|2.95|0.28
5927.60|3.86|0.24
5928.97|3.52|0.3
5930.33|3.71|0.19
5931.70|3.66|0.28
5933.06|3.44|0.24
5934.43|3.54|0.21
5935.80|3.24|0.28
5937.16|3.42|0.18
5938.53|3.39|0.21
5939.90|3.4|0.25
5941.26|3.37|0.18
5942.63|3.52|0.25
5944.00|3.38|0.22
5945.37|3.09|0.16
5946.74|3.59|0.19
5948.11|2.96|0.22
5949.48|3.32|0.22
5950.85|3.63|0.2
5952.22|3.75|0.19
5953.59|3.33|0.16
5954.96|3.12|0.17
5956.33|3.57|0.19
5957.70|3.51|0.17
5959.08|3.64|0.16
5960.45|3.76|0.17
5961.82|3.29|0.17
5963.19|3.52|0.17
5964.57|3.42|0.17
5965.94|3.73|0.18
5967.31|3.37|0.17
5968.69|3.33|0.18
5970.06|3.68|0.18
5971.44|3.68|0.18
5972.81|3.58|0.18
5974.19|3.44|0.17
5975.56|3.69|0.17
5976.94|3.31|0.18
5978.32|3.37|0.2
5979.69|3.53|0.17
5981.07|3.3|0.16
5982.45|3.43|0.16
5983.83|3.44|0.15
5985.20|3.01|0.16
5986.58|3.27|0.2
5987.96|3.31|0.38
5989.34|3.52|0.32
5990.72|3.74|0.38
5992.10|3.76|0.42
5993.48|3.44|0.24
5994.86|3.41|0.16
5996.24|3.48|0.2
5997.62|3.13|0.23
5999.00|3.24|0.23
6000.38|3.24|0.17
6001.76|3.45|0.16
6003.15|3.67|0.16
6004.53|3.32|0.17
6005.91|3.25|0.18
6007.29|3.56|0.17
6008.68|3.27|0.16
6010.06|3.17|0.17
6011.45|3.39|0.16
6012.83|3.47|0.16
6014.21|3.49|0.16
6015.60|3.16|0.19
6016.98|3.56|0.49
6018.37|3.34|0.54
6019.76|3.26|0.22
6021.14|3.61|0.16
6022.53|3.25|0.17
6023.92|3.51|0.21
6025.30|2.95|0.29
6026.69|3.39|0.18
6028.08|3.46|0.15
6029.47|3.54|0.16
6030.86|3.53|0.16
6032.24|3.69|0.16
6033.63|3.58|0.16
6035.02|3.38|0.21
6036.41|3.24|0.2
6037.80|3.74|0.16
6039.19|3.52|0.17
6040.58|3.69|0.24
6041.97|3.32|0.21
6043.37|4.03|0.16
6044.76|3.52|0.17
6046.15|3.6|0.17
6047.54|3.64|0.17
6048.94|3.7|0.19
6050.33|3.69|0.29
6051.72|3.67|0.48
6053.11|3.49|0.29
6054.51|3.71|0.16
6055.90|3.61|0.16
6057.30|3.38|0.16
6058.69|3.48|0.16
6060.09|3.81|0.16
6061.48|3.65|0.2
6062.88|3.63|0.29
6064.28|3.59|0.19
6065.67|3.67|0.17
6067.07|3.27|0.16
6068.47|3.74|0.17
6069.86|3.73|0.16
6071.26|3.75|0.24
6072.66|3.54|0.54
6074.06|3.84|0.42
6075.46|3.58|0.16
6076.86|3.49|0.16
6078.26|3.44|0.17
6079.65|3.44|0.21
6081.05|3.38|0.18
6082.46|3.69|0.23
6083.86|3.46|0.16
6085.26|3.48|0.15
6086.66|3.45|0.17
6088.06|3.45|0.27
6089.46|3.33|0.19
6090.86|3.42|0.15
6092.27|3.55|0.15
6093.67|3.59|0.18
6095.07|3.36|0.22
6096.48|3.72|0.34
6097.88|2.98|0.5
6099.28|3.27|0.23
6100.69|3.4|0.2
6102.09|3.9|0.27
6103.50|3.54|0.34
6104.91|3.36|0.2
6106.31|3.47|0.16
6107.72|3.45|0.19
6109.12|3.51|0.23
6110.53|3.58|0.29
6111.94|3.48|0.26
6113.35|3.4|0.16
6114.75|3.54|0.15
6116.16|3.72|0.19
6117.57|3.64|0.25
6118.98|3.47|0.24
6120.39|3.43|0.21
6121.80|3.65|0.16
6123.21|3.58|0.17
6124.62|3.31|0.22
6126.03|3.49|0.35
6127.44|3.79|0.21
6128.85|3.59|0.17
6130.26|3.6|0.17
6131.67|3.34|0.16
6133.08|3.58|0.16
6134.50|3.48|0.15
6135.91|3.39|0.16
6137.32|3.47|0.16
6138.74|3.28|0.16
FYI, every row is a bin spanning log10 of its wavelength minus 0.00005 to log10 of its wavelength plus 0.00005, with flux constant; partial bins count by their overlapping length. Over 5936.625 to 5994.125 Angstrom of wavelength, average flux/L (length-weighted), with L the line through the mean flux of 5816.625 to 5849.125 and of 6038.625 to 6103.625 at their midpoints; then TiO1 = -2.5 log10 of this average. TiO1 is 0.04 mag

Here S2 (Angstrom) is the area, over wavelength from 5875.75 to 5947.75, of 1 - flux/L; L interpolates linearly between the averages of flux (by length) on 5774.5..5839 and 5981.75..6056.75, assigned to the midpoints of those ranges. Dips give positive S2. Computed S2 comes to 4.16 Angstrom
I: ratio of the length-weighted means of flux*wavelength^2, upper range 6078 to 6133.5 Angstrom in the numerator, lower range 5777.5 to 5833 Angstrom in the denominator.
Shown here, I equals 1.10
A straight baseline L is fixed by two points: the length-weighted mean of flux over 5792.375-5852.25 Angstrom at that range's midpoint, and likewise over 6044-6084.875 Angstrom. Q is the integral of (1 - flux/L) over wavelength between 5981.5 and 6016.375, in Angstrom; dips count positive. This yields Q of 2.0 Angstrom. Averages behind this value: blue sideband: 3.59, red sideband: 3.59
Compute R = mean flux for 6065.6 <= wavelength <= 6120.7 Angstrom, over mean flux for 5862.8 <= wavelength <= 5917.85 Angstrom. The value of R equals 1.1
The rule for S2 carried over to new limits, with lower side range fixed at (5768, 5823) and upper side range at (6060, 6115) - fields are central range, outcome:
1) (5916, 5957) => 0.9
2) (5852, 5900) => 3.7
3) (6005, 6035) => 1.0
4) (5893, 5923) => 1.8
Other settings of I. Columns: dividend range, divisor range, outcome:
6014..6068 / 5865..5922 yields 1.14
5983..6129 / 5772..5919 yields 1.09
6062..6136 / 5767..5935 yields 1.11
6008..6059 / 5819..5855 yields 1.04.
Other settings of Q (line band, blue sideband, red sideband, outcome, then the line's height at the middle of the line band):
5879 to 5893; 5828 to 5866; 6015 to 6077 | 2.6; 3.56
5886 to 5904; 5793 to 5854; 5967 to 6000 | 2.5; 3.52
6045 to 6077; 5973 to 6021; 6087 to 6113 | -1.7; 3.44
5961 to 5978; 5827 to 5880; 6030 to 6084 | 0.3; 3.56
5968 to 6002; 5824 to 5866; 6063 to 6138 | 1.0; 3.54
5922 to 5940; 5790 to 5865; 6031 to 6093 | 0.3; 3.57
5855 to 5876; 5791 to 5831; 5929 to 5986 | 0.2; 3.53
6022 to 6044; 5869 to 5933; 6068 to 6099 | -0.2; 3.45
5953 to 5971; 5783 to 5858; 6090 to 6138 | 0.2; 3.53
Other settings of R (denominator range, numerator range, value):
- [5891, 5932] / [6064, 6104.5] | 1.05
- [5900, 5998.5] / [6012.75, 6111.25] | 1.02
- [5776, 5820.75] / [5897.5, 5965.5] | 0.98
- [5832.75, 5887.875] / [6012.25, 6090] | 1.02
